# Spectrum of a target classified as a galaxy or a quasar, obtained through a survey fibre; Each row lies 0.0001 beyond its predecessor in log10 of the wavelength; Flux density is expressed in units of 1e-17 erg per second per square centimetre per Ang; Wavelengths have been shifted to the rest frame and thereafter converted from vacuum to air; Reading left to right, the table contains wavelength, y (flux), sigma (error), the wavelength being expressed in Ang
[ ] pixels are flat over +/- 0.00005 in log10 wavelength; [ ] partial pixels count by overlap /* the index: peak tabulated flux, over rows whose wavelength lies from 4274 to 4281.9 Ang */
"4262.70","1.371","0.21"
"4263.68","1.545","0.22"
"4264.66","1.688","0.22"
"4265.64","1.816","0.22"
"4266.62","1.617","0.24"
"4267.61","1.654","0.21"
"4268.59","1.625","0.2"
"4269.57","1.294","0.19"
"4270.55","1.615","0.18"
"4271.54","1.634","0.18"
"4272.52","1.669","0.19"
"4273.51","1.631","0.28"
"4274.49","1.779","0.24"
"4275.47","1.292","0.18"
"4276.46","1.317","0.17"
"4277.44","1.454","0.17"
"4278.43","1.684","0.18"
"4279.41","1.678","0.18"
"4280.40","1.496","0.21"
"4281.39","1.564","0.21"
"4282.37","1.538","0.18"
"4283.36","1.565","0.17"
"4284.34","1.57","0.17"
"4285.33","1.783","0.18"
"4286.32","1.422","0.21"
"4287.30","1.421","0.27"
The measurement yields 1.779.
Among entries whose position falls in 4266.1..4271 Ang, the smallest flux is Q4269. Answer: 1.294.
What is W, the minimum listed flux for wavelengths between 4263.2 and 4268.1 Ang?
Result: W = 1.545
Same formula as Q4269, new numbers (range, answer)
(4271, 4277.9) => 1.292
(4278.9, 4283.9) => 1.496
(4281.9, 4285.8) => 1.538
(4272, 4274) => 1.631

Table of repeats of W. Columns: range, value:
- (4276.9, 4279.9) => 1.454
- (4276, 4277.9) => 1.317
